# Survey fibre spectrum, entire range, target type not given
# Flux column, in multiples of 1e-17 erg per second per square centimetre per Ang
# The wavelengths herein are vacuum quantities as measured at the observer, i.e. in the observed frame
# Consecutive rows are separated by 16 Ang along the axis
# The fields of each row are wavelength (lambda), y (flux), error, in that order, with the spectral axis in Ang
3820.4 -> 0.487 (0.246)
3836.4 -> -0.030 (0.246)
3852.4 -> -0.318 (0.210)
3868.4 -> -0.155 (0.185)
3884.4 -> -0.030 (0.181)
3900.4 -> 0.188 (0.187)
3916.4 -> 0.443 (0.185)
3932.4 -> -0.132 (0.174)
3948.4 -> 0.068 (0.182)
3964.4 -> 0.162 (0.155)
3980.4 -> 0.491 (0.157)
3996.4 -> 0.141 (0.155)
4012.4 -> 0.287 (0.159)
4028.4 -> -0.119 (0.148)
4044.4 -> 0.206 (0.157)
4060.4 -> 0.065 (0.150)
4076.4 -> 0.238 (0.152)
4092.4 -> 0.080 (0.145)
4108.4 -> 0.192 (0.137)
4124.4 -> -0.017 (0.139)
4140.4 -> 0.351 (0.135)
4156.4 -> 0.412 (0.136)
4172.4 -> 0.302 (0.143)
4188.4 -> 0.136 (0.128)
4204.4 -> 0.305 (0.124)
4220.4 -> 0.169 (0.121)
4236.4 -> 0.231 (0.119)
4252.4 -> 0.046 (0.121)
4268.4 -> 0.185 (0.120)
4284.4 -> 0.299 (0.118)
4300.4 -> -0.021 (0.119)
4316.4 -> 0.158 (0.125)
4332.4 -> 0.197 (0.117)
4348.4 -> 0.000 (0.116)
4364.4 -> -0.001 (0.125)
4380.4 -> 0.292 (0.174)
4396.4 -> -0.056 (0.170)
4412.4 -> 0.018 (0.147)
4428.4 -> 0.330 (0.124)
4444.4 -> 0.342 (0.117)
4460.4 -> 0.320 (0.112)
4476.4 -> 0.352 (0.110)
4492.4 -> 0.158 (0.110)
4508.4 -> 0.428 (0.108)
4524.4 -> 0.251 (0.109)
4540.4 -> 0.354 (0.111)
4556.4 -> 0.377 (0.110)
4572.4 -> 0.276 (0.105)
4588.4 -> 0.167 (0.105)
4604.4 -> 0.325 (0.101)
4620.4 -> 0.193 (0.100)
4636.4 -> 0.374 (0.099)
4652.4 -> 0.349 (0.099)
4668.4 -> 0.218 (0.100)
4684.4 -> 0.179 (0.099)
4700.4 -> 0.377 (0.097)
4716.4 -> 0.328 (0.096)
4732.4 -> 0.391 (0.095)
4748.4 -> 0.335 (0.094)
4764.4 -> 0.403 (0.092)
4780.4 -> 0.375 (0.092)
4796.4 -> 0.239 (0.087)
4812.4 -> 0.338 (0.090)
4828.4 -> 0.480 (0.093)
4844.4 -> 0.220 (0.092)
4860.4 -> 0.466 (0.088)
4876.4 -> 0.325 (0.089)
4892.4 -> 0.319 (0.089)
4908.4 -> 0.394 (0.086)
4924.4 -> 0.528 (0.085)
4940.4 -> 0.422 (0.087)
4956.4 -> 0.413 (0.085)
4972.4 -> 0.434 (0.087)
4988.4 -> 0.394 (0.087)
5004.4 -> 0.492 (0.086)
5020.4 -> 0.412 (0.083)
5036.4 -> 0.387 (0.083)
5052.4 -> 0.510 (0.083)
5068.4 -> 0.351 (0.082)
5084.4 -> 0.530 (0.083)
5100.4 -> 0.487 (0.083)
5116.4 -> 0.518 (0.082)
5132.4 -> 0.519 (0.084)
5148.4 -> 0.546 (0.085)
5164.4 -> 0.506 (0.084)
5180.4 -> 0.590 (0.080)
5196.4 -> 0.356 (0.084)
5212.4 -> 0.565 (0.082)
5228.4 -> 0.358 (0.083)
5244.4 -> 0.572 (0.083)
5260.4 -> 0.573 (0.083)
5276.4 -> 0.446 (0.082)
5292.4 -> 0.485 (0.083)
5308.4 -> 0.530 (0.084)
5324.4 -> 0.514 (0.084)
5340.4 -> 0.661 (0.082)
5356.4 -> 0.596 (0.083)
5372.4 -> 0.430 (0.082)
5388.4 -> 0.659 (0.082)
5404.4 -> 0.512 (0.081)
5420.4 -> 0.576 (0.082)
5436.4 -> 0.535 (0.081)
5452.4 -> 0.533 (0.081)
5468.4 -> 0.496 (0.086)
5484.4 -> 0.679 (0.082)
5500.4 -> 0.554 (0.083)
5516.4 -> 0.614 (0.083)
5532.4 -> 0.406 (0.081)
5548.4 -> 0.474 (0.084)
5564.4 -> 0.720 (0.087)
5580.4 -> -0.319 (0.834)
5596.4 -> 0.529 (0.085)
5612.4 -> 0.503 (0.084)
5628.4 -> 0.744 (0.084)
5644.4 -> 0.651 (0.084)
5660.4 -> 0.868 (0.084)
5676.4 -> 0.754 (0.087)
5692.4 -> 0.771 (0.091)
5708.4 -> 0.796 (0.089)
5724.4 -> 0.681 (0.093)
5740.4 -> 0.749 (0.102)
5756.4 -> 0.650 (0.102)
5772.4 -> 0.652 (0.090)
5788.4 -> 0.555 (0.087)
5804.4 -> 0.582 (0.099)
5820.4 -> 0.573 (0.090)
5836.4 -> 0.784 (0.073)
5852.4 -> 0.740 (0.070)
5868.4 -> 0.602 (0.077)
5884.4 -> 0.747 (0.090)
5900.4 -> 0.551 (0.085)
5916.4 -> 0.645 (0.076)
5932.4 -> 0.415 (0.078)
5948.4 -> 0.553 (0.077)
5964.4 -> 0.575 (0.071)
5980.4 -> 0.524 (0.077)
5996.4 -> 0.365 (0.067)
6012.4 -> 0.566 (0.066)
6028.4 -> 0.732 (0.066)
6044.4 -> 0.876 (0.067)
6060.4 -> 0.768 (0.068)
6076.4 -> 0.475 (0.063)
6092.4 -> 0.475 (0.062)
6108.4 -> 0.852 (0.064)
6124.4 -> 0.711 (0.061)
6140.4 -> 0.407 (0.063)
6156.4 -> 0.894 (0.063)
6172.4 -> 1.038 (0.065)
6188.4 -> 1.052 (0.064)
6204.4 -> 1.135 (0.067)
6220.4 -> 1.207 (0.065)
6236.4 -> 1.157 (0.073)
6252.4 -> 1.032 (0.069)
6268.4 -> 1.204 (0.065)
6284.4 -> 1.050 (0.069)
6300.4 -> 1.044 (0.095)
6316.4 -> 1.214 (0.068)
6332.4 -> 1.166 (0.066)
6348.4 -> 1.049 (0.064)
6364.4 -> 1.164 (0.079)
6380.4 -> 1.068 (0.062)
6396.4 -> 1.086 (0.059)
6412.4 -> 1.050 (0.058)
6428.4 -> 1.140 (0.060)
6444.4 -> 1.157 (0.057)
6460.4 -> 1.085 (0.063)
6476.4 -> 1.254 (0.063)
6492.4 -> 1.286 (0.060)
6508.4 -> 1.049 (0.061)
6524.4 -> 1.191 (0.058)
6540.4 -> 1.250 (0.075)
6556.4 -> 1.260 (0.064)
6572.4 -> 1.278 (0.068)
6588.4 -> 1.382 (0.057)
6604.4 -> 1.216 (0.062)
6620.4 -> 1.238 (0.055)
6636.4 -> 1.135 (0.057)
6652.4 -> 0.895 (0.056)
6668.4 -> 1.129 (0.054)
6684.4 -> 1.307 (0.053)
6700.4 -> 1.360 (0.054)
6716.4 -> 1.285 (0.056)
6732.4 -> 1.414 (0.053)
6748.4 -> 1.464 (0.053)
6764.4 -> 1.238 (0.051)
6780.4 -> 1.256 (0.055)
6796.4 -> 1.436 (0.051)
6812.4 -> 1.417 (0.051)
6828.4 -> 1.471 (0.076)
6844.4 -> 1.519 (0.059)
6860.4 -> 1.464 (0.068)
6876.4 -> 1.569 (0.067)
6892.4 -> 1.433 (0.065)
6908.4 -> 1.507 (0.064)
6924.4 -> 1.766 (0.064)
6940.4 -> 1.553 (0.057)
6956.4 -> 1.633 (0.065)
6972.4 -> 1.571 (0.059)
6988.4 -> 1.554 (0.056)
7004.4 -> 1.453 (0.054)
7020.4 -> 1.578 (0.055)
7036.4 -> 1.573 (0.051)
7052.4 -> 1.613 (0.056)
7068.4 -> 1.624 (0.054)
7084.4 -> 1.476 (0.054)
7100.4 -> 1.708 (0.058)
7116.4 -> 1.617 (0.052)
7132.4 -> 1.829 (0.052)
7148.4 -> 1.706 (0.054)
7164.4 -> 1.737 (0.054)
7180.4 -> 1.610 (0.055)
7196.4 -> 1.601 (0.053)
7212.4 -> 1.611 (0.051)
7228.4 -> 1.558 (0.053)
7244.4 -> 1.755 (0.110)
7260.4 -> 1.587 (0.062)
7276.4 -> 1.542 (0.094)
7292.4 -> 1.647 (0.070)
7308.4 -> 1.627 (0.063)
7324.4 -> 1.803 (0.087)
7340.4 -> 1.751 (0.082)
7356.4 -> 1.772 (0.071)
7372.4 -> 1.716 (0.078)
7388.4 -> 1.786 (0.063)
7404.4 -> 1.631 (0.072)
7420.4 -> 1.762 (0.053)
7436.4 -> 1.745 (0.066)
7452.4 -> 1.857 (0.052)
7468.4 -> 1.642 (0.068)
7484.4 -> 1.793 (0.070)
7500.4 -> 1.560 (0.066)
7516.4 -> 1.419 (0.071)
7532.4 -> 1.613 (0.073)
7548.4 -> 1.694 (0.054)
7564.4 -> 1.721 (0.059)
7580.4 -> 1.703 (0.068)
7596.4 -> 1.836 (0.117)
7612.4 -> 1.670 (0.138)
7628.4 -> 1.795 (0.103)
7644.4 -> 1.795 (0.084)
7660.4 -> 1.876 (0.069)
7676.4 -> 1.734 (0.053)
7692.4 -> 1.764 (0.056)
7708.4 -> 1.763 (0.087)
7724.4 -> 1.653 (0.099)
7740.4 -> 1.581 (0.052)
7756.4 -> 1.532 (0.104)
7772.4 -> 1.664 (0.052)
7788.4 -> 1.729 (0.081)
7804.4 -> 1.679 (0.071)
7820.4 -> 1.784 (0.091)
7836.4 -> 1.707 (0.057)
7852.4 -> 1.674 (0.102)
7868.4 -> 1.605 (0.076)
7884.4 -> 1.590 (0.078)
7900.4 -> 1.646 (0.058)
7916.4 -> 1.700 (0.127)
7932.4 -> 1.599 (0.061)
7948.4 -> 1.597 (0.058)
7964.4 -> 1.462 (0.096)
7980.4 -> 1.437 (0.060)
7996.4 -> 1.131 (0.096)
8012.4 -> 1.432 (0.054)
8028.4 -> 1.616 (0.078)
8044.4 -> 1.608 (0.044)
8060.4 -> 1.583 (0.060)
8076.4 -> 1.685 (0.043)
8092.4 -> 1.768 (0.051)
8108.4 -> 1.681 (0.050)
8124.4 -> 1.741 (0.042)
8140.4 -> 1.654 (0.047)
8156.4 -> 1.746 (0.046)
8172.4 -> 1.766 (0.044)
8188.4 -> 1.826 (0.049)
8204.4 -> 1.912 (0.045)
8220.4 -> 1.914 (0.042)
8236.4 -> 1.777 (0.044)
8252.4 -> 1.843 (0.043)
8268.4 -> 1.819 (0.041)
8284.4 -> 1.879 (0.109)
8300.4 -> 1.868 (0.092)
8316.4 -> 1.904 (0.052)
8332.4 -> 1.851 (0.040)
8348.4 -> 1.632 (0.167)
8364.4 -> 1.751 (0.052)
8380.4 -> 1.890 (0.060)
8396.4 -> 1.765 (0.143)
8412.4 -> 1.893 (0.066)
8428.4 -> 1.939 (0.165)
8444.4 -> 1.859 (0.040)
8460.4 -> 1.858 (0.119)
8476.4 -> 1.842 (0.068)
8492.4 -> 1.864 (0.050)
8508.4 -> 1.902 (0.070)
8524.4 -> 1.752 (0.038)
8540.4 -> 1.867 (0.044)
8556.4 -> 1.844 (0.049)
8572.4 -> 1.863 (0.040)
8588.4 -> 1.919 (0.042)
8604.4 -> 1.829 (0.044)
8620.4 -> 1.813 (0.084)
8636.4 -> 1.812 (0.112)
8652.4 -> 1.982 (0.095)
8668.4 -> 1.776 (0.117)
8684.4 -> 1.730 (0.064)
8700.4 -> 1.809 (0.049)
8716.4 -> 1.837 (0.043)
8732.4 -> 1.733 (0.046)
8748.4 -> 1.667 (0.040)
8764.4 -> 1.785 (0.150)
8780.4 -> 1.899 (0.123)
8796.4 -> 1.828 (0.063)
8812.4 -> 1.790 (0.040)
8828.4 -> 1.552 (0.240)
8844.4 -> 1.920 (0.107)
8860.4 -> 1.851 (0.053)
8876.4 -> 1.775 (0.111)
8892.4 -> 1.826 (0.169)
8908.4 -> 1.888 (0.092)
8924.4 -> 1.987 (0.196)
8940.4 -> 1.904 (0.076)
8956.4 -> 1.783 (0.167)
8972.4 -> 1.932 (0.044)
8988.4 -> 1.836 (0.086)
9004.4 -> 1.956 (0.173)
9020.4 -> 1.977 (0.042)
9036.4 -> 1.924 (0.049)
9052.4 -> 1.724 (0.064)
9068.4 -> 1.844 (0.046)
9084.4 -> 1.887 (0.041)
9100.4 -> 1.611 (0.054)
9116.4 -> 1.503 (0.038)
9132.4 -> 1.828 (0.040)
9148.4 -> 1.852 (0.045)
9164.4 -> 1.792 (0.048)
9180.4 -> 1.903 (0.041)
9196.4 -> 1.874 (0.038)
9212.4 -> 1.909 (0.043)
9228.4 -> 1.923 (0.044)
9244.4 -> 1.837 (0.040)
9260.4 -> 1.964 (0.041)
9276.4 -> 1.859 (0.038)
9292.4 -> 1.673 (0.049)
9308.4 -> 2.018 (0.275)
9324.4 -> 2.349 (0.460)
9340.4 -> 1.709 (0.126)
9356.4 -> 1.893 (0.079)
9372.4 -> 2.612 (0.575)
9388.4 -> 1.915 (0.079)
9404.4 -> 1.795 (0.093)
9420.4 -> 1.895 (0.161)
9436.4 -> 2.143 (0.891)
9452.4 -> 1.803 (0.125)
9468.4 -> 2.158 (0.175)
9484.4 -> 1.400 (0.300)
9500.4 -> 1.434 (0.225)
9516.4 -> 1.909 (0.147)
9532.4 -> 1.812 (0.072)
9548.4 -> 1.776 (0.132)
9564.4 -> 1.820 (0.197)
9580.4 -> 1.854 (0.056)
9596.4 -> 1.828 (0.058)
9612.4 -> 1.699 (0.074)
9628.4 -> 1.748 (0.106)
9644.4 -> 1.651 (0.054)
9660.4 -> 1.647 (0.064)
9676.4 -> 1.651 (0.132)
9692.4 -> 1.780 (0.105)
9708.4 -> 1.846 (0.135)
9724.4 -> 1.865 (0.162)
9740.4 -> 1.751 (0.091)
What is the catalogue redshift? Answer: 0.55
